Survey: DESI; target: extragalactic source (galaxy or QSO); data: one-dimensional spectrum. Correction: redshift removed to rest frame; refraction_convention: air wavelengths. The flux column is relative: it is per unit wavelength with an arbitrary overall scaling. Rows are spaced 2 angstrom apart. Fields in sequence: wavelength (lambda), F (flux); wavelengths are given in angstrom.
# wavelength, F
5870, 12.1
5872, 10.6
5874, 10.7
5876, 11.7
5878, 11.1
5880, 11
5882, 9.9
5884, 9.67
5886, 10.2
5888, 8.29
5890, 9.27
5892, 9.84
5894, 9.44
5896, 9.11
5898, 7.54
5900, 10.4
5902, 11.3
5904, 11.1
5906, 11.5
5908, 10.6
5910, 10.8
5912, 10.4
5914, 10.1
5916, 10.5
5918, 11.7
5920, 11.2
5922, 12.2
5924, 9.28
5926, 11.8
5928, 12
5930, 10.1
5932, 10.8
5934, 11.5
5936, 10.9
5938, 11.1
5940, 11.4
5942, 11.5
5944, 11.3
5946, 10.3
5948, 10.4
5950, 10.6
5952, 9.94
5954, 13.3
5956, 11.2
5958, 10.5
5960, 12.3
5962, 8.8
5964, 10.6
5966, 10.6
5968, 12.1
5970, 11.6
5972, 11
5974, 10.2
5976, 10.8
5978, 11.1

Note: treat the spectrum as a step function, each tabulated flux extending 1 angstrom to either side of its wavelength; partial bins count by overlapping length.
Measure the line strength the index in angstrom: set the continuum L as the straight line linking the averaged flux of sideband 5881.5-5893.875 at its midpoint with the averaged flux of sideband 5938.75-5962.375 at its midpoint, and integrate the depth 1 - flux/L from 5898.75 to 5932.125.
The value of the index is -2.4 angstrom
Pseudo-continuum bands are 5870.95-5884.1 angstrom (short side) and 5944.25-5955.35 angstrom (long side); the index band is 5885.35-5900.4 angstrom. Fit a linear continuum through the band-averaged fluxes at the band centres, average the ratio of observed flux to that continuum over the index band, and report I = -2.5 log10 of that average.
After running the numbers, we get 0.17 mag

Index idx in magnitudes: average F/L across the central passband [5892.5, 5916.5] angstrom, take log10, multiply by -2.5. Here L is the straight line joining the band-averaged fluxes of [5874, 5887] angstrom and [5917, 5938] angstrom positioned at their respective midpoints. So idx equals 0.07 mag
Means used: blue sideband 10.6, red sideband 11.1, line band 10.2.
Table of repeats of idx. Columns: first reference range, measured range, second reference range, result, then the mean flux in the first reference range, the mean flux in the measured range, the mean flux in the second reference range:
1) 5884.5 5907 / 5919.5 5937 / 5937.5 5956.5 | -0.05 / 9.81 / 11.1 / 11.1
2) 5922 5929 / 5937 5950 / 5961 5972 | 0.00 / 11.2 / 11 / 10.8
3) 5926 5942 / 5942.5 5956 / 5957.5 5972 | 0.01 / 11.2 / 11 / 10.9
